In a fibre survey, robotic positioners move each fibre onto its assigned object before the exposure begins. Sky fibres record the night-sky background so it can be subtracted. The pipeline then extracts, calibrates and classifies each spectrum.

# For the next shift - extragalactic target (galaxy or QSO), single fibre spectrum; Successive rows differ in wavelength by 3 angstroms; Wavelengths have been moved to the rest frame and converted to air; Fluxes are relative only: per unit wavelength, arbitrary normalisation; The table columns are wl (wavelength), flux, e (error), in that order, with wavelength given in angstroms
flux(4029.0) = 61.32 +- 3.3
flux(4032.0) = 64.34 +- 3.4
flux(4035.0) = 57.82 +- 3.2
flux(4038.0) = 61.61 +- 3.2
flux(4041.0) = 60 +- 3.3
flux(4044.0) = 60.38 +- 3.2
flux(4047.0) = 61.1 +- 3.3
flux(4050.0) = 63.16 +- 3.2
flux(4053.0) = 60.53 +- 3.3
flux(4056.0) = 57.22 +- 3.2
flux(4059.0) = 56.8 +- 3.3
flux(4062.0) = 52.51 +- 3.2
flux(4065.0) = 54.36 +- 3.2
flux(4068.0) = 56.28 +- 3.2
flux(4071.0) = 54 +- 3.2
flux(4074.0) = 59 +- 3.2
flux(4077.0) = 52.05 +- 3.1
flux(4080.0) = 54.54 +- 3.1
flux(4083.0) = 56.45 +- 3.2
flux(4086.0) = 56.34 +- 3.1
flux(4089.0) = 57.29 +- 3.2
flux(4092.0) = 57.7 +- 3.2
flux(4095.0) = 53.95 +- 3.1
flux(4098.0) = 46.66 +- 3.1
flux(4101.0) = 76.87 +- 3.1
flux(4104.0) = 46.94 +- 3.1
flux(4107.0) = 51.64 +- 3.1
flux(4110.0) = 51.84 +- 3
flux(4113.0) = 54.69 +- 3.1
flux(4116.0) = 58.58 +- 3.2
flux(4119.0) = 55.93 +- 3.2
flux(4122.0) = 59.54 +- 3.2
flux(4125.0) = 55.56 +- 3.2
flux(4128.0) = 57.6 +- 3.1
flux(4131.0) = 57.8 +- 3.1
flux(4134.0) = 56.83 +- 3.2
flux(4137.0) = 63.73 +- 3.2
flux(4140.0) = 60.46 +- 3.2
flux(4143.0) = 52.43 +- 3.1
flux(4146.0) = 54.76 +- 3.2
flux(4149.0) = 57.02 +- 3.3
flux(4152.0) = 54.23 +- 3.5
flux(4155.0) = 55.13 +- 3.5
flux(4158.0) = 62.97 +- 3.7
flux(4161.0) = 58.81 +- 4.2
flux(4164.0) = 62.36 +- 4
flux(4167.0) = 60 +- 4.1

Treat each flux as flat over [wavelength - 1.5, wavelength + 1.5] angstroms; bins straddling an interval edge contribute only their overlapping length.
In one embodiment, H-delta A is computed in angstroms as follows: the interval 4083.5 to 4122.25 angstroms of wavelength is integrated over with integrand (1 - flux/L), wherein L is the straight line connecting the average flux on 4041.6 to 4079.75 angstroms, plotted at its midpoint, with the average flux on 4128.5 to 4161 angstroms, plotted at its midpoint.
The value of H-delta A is 1.0 angstroms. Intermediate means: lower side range 57.3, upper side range 57.6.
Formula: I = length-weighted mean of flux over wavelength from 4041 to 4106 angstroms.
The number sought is 56.9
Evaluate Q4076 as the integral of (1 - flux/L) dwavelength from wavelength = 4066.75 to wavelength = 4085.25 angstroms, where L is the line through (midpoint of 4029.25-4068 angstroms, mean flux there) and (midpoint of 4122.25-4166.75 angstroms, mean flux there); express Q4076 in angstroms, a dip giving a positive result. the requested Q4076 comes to 1.1 angstroms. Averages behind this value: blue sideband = 59.1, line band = 55.4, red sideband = 57.9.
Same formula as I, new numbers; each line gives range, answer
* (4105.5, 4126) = 55.4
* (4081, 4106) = 56.4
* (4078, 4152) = 56.4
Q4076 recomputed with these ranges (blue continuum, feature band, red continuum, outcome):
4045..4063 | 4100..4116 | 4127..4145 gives 0.6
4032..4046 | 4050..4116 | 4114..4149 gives 3.6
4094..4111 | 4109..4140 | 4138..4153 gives -1.1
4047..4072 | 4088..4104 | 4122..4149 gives 0.0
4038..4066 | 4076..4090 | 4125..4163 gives 0.7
